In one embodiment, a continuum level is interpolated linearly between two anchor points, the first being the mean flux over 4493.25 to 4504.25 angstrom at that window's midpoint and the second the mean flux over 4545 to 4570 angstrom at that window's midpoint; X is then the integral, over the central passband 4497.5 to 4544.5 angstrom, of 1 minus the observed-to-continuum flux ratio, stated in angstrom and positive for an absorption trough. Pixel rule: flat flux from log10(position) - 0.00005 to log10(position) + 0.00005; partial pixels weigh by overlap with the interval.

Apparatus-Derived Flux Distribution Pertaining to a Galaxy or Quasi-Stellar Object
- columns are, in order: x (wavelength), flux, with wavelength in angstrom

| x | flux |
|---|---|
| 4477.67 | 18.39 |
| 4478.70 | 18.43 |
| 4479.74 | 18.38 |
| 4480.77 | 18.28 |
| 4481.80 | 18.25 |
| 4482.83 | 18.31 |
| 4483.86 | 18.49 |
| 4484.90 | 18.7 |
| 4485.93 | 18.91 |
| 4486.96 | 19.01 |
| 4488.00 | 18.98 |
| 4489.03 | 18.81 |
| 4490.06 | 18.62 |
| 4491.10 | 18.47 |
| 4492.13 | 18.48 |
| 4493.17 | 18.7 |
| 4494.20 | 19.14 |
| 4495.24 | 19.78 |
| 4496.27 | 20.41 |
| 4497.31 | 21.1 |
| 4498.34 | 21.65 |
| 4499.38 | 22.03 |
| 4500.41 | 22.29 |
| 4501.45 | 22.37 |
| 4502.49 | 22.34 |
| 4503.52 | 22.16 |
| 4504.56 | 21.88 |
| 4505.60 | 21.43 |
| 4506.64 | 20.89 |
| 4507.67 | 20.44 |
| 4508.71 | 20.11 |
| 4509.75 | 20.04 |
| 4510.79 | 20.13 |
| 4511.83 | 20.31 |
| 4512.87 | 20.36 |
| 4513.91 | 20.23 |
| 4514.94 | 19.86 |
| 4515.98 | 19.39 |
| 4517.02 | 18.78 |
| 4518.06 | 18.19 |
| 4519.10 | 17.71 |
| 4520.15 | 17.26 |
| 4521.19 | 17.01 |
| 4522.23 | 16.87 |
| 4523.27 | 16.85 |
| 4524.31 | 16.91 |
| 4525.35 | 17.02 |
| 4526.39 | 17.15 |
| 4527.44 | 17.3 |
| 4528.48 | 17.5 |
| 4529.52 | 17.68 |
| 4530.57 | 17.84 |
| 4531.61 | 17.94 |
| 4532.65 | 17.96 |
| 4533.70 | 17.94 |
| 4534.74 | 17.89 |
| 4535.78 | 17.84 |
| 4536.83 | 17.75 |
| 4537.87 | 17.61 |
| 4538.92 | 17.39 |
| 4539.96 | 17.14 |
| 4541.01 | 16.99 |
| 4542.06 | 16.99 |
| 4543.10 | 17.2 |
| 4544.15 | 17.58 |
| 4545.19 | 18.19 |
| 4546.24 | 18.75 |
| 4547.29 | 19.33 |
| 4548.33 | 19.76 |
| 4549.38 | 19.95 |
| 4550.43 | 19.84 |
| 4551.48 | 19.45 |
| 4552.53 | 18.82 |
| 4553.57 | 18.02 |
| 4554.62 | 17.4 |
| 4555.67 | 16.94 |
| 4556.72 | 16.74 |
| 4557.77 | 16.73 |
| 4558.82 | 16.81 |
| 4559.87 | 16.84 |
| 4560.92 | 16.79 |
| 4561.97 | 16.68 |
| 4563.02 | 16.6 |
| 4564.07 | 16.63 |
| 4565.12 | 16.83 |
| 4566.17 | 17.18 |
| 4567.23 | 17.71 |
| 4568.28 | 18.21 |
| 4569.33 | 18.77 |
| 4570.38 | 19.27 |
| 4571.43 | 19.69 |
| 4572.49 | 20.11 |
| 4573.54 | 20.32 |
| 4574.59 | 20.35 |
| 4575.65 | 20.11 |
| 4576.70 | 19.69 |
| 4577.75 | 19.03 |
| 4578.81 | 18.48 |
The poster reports 2.6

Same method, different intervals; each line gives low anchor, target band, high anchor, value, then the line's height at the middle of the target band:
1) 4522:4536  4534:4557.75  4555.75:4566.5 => -1.3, 17.1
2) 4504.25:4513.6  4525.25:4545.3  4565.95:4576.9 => 2.5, 20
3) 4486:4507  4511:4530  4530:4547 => 0.7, 18.9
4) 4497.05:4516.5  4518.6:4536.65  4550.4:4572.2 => 2.1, 19.7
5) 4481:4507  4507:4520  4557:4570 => -0.2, 19.2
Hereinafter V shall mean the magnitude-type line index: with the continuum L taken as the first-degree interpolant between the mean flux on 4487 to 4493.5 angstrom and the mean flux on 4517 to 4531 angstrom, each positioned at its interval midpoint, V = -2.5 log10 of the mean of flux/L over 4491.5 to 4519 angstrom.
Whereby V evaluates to -0.13 mag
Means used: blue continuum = 18.7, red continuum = 17.4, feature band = 20.4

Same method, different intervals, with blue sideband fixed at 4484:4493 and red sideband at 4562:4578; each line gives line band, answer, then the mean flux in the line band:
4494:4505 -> -0.15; 21.4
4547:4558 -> 0.01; 18.5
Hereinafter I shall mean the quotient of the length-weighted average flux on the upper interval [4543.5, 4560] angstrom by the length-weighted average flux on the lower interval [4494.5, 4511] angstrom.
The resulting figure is 0.86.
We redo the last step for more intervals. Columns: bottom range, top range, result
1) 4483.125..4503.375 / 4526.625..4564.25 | 0.89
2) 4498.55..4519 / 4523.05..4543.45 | 0.85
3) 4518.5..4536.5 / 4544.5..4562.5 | 1.03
